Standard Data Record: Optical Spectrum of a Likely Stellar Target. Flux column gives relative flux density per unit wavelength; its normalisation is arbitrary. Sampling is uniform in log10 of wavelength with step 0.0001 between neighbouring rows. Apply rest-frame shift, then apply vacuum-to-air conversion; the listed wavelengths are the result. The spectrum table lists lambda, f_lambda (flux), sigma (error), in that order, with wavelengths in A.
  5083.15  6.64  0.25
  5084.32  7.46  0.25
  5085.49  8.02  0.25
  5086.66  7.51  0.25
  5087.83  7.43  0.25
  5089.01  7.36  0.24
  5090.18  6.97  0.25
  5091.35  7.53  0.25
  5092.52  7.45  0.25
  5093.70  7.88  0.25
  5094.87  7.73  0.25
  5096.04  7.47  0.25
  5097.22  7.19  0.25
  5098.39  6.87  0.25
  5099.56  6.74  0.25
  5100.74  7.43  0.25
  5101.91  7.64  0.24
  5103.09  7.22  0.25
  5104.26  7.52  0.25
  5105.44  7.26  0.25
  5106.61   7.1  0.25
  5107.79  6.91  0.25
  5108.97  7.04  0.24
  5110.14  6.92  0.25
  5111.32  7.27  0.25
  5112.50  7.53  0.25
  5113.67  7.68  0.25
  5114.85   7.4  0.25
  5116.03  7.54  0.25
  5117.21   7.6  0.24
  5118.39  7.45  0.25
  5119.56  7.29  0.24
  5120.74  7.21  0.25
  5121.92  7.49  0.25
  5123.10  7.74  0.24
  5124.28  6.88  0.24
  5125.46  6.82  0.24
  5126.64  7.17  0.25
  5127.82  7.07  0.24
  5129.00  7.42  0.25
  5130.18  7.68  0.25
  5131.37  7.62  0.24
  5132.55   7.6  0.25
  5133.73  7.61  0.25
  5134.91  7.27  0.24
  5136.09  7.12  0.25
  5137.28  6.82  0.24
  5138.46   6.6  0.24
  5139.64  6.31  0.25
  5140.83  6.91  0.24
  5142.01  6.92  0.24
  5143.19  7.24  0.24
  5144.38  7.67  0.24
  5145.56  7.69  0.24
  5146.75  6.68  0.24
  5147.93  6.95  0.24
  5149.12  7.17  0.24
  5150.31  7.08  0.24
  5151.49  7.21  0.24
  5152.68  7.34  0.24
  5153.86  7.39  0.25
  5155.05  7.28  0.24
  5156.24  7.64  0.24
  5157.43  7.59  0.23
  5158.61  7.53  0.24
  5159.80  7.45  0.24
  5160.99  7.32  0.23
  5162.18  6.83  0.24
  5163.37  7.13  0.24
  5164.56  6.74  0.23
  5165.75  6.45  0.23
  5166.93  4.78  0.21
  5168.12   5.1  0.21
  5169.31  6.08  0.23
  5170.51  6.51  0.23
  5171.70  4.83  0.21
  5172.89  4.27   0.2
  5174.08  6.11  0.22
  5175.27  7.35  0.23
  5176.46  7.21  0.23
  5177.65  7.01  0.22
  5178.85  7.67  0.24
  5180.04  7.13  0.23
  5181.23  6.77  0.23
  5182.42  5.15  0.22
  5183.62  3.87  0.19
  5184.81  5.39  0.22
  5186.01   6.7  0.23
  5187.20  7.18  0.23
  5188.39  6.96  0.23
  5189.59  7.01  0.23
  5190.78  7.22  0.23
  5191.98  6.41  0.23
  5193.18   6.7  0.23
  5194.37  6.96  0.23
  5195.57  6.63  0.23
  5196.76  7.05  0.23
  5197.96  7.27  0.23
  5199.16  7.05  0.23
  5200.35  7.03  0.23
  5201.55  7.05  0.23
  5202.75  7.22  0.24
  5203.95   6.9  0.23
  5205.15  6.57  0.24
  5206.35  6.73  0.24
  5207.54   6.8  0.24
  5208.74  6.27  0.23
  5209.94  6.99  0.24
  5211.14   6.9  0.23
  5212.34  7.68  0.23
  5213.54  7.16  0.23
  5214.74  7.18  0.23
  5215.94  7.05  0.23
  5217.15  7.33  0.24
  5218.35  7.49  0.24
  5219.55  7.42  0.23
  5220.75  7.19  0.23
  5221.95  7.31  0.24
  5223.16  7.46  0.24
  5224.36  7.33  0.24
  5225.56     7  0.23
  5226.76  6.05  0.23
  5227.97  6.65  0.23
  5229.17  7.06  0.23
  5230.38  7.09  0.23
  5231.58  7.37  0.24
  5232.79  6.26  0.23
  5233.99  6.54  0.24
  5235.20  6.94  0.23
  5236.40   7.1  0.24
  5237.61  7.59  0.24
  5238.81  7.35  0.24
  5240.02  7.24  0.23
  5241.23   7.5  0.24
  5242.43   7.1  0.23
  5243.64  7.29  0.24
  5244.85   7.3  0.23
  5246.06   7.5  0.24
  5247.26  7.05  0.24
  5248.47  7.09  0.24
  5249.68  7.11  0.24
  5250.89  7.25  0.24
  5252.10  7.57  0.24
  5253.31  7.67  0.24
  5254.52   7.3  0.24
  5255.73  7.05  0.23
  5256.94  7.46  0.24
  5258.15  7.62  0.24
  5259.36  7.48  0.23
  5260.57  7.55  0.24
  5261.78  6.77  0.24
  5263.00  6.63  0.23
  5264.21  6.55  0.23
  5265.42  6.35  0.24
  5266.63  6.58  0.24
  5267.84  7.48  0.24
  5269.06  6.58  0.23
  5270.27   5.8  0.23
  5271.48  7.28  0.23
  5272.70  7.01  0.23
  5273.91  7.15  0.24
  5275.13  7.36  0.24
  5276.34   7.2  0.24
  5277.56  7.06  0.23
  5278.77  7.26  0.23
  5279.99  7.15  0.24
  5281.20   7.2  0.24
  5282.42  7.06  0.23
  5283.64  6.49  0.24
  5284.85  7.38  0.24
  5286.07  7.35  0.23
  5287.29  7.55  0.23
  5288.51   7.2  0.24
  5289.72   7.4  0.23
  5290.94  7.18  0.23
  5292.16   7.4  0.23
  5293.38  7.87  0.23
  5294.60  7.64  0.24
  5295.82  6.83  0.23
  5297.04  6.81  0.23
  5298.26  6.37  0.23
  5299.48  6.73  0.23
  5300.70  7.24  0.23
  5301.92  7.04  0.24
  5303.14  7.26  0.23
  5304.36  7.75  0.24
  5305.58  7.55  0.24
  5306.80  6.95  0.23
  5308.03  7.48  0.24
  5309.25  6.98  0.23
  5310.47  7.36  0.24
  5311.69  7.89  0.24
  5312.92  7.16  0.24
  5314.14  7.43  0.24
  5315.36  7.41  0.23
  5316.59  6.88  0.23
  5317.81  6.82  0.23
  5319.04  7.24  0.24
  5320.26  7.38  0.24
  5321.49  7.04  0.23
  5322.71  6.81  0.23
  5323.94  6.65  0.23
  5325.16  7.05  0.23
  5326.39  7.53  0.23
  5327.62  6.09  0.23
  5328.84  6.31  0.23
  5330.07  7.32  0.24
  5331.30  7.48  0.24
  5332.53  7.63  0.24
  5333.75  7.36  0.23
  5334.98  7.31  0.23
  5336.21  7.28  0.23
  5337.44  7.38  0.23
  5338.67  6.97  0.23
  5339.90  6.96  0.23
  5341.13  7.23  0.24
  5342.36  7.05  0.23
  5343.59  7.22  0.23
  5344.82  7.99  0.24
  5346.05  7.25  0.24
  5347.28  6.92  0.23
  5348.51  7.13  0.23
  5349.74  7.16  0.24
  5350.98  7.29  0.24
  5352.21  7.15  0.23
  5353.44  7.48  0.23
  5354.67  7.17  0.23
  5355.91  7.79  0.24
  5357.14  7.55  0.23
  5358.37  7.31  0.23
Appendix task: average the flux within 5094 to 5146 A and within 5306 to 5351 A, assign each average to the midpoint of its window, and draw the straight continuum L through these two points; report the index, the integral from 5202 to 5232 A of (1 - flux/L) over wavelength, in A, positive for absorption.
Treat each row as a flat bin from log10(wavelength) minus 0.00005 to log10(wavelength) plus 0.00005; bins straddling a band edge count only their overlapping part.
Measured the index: 0.7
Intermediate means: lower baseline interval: 7.27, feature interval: 7.05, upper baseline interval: 7.17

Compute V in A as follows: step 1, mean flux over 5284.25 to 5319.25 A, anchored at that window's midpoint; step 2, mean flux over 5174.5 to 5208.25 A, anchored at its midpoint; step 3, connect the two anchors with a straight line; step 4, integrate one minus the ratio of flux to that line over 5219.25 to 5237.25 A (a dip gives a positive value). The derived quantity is -0.2 A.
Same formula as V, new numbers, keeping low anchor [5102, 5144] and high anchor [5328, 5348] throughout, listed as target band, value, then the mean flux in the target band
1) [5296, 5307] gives 0.2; 7.08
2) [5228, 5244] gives 0.3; 7.09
